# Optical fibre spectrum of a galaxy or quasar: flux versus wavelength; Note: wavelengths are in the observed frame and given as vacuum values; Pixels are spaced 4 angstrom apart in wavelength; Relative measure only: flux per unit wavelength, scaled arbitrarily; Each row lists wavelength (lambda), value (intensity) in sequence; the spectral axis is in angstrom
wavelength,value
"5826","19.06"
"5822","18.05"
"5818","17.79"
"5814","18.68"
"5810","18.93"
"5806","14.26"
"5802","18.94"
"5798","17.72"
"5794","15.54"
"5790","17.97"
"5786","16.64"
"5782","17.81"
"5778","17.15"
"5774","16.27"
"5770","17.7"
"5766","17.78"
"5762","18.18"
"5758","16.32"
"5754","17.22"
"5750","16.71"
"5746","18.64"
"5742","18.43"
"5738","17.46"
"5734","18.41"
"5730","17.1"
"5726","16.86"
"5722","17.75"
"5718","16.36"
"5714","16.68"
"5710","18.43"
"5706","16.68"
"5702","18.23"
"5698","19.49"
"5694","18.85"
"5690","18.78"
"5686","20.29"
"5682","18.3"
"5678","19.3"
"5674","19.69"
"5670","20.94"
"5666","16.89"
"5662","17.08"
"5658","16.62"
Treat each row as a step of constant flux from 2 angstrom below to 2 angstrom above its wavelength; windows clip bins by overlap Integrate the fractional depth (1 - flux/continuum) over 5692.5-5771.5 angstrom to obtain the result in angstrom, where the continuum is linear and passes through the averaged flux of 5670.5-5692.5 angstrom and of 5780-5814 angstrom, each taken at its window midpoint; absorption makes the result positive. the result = 3.5 angstrom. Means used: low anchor 19.4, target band 17.7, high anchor 17.3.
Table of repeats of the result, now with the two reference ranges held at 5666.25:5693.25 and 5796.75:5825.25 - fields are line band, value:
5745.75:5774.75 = 1.7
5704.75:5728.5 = 2.2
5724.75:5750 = 1.2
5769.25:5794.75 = 1.6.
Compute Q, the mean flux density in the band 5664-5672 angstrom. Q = 18.9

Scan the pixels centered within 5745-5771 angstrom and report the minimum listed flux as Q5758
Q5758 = 16.32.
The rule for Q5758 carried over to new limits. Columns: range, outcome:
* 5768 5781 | 16.27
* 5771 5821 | 14.26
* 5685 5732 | 16.36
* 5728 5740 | 17.1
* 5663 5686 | 16.89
